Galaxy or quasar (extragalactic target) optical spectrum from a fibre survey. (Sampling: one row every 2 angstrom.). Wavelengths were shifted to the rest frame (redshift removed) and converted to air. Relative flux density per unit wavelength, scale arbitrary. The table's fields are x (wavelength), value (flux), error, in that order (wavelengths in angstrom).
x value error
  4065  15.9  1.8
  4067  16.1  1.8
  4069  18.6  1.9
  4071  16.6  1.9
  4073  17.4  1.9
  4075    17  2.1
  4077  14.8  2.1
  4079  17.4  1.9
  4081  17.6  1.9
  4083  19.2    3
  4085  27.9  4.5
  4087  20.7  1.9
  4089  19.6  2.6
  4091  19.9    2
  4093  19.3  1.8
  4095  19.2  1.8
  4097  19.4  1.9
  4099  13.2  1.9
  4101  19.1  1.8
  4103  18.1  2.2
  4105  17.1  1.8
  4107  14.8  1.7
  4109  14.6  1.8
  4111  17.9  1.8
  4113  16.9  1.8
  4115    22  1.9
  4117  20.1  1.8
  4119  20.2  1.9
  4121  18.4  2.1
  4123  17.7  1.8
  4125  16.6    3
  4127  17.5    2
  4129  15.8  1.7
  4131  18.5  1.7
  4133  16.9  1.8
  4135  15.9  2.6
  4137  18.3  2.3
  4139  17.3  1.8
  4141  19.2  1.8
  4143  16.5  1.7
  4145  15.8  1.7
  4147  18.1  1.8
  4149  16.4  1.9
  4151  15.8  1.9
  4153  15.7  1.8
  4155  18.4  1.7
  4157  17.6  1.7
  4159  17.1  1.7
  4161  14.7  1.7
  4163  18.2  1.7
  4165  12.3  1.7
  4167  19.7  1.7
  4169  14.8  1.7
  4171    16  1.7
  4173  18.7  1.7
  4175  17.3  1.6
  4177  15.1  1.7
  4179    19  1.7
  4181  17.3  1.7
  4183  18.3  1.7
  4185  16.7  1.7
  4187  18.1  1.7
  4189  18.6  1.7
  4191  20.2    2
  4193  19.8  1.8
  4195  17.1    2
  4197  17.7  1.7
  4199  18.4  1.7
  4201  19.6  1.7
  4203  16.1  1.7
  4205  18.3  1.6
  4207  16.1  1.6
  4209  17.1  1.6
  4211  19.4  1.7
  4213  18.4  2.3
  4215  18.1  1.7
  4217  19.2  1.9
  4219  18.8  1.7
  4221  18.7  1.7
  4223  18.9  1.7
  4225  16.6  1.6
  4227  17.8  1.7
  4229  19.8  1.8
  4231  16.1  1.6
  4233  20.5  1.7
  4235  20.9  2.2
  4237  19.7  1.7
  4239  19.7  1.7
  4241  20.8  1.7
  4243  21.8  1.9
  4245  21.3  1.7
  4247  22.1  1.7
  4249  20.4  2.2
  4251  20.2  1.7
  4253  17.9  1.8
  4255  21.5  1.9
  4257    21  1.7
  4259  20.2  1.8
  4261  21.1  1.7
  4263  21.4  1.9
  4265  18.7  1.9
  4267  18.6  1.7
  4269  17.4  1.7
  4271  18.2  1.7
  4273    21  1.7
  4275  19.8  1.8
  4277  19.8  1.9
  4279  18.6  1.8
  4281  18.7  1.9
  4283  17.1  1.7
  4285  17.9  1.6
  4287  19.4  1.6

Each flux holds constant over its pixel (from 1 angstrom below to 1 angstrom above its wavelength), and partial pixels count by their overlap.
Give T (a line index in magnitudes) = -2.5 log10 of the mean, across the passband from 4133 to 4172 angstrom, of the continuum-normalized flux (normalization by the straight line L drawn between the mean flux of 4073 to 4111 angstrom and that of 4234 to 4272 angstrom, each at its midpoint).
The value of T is 0.14 mag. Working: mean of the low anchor 18.2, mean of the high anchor 20.2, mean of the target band 16.7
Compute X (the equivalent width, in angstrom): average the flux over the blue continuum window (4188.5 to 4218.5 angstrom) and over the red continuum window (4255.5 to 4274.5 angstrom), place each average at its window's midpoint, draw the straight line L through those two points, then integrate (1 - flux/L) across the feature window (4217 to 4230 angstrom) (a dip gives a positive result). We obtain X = 0.2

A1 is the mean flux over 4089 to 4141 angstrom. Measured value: 17.9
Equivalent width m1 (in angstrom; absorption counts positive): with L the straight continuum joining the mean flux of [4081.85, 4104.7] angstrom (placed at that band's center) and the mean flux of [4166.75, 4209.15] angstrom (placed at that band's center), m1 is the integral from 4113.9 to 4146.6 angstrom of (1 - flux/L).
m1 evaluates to 1.6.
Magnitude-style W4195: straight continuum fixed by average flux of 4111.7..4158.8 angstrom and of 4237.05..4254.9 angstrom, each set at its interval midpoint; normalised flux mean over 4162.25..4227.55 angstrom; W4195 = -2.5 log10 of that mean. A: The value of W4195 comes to 0.08 mag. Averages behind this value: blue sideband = 17.6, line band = 17.8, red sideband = 20.5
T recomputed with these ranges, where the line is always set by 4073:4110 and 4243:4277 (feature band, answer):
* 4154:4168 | 0.13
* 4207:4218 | 0.08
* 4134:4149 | 0.09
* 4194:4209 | 0.11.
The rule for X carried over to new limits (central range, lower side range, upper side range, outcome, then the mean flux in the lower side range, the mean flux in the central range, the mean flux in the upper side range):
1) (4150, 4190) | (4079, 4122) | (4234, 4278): 5.01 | 18.8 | 17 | 20.2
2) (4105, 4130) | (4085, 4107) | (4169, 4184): 0.95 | 18.8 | 17.7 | 17.2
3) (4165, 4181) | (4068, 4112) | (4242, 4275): 1.86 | 18.2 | 16.9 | 20.2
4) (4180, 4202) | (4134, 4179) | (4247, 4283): -0.77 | 16.8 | 18.3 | 19.7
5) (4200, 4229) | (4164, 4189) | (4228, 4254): 1.05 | 17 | 18.1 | 20.1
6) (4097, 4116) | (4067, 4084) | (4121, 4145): 0.07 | 17.3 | 17.2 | 17.3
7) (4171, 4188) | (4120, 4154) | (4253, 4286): 0.34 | 17.1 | 17.5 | 19.4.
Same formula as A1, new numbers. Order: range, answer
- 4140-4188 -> 16.9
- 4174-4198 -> 17.9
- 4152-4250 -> 18.2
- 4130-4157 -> 17.2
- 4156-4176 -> 16.6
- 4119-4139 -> 17.4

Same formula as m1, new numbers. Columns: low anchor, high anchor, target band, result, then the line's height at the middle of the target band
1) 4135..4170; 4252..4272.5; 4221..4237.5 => 0.0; 18.8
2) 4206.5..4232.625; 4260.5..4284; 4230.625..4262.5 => -3.0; 18.7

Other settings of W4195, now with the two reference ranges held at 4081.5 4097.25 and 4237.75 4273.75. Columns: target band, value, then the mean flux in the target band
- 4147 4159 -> 0.206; 16.9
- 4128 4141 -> 0.185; 17.3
